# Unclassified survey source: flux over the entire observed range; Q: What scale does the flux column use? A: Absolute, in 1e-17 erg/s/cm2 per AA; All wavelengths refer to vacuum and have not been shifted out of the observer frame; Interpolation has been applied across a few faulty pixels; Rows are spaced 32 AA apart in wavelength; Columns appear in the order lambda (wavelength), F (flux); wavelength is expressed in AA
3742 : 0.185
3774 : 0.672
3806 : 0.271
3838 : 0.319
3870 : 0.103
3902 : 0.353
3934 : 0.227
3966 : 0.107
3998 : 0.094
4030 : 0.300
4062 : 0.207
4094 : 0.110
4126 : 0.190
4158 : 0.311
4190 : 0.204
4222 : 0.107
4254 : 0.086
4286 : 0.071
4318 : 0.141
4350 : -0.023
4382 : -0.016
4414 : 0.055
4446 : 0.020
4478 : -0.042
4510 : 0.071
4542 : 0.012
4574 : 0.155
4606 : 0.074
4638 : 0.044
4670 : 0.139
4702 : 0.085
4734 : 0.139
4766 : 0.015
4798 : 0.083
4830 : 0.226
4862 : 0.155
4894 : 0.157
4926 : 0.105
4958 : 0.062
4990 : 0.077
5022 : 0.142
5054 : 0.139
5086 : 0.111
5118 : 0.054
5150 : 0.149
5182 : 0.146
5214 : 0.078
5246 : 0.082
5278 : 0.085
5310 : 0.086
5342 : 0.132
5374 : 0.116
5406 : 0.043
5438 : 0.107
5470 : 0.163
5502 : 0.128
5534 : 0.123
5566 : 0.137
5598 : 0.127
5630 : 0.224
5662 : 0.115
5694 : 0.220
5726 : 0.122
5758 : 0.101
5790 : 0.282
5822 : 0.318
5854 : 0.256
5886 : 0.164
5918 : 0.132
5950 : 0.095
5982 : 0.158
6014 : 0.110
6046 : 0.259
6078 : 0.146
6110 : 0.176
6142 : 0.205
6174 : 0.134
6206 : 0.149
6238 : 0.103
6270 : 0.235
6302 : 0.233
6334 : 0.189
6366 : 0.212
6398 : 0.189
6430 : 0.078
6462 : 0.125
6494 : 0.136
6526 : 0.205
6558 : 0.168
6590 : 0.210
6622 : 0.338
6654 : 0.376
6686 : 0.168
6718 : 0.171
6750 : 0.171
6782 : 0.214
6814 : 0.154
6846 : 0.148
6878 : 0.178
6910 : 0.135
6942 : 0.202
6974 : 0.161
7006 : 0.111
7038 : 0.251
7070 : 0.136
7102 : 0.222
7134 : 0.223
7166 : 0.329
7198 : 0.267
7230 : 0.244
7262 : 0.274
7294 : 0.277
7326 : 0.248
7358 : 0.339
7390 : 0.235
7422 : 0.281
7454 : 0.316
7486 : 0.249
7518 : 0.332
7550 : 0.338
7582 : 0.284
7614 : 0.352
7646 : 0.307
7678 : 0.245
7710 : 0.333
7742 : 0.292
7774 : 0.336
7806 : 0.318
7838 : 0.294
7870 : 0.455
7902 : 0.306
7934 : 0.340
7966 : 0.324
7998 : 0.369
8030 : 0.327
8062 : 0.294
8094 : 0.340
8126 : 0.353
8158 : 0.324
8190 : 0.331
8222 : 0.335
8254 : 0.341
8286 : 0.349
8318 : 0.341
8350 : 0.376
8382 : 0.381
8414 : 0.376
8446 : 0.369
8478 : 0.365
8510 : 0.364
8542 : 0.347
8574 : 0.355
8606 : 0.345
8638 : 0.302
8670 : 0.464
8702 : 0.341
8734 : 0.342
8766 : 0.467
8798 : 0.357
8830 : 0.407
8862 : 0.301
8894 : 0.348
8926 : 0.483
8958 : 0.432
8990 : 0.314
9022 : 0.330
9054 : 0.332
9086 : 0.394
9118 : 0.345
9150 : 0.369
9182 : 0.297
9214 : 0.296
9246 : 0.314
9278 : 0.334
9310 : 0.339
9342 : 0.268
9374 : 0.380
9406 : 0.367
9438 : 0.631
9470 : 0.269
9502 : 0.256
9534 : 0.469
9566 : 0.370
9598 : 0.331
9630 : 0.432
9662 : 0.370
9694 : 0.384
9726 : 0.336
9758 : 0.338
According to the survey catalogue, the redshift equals 0.781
